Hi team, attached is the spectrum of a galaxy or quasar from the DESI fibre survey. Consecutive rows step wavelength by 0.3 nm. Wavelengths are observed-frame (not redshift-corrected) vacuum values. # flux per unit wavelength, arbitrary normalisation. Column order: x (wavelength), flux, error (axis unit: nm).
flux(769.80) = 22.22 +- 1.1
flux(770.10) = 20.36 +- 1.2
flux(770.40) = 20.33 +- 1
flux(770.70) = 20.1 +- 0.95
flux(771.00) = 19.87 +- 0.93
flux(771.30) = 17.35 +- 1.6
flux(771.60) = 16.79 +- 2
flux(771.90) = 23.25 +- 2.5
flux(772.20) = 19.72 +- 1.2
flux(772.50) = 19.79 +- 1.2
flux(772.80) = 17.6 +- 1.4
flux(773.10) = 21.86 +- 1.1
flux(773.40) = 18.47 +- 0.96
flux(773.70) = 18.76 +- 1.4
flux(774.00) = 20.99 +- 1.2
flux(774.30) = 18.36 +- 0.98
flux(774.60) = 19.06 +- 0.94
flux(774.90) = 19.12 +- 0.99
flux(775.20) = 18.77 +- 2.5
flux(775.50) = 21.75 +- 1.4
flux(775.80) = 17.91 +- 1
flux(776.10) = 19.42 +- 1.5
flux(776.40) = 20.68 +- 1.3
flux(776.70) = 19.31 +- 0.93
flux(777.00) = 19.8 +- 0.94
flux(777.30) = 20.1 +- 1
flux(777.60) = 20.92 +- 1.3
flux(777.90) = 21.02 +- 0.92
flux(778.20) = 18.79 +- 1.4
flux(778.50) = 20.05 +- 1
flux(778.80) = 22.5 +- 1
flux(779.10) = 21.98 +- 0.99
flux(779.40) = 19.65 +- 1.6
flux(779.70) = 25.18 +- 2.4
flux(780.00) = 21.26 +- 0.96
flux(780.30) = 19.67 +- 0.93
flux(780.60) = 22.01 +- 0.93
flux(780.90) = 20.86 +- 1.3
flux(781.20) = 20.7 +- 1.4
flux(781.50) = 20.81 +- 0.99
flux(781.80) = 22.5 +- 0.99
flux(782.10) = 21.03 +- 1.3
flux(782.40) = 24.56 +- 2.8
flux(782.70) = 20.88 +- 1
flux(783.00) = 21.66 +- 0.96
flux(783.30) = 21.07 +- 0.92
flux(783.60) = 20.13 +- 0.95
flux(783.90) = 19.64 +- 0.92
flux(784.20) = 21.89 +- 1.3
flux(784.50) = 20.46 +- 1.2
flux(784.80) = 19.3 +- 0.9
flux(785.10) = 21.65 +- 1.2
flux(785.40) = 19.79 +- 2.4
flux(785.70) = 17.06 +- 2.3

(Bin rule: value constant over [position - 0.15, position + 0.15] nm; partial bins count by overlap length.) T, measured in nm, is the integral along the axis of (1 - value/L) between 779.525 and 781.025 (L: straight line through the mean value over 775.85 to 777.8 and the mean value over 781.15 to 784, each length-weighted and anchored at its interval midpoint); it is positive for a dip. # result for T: -0.07 nm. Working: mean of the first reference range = 20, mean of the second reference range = 21.3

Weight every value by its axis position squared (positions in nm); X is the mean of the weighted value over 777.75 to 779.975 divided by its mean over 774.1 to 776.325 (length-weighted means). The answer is 1.12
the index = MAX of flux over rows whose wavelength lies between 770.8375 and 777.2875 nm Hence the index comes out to 23.25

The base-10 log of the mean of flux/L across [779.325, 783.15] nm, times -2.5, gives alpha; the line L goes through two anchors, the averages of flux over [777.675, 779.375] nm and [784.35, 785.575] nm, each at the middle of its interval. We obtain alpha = -0.06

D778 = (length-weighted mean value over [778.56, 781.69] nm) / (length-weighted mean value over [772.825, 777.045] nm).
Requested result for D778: 1.10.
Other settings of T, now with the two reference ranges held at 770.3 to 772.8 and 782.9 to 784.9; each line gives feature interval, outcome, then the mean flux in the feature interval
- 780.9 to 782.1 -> -0.050 nm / 21.2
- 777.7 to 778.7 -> -0.002 nm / 20.1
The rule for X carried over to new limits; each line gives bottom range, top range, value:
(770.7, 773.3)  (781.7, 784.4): 1.13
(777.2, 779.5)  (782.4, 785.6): 1.02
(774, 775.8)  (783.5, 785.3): 1.08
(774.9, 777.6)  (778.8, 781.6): 1.10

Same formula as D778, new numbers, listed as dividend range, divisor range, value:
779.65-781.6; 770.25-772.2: 1.09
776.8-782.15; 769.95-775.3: 1.08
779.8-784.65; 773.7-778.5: 1.08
